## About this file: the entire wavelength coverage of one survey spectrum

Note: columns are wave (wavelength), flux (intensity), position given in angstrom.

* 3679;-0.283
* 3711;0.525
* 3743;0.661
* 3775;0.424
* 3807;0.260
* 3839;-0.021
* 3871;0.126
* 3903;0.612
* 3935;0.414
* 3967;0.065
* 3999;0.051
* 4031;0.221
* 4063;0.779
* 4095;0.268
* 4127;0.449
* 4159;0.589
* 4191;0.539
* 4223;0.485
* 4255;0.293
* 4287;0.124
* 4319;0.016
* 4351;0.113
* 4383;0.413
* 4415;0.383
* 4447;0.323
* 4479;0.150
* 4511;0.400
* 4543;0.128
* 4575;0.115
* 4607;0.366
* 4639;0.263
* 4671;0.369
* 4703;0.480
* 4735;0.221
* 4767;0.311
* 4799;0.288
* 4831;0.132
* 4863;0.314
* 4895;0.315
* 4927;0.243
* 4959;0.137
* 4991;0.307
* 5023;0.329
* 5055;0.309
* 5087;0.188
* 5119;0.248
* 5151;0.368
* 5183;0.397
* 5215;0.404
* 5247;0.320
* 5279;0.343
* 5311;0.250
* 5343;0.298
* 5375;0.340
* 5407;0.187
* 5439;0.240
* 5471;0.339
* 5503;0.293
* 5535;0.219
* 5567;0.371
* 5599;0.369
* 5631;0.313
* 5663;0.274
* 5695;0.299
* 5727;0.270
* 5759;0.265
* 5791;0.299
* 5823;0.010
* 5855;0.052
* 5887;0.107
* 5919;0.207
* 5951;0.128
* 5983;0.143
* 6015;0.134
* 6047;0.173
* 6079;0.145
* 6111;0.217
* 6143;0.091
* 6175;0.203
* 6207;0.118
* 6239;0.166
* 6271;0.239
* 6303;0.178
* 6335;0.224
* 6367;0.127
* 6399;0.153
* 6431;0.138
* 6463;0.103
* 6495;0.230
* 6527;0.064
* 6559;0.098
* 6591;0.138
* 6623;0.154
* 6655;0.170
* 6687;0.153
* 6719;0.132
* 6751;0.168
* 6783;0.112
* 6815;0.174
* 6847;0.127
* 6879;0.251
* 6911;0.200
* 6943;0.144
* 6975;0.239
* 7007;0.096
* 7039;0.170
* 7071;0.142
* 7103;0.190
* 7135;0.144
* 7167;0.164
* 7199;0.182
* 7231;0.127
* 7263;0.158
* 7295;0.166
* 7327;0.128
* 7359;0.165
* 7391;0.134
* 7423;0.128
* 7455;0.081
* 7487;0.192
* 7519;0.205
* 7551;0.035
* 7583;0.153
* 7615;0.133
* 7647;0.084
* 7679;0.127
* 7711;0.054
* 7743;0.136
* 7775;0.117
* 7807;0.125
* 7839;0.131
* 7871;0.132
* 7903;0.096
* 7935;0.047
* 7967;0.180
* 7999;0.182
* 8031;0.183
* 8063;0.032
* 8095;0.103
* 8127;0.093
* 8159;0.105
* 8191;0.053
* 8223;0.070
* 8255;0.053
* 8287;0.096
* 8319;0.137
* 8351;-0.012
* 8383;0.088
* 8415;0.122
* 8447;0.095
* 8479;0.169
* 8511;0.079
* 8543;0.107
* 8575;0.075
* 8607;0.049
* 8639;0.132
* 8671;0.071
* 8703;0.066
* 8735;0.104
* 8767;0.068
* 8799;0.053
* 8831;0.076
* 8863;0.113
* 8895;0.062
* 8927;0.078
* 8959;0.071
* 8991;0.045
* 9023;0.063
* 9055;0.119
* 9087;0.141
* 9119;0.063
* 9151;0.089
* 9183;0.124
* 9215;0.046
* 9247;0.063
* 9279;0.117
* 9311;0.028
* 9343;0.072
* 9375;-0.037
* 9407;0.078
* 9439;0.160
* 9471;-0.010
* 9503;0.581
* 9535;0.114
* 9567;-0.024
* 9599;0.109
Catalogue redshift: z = 1.55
